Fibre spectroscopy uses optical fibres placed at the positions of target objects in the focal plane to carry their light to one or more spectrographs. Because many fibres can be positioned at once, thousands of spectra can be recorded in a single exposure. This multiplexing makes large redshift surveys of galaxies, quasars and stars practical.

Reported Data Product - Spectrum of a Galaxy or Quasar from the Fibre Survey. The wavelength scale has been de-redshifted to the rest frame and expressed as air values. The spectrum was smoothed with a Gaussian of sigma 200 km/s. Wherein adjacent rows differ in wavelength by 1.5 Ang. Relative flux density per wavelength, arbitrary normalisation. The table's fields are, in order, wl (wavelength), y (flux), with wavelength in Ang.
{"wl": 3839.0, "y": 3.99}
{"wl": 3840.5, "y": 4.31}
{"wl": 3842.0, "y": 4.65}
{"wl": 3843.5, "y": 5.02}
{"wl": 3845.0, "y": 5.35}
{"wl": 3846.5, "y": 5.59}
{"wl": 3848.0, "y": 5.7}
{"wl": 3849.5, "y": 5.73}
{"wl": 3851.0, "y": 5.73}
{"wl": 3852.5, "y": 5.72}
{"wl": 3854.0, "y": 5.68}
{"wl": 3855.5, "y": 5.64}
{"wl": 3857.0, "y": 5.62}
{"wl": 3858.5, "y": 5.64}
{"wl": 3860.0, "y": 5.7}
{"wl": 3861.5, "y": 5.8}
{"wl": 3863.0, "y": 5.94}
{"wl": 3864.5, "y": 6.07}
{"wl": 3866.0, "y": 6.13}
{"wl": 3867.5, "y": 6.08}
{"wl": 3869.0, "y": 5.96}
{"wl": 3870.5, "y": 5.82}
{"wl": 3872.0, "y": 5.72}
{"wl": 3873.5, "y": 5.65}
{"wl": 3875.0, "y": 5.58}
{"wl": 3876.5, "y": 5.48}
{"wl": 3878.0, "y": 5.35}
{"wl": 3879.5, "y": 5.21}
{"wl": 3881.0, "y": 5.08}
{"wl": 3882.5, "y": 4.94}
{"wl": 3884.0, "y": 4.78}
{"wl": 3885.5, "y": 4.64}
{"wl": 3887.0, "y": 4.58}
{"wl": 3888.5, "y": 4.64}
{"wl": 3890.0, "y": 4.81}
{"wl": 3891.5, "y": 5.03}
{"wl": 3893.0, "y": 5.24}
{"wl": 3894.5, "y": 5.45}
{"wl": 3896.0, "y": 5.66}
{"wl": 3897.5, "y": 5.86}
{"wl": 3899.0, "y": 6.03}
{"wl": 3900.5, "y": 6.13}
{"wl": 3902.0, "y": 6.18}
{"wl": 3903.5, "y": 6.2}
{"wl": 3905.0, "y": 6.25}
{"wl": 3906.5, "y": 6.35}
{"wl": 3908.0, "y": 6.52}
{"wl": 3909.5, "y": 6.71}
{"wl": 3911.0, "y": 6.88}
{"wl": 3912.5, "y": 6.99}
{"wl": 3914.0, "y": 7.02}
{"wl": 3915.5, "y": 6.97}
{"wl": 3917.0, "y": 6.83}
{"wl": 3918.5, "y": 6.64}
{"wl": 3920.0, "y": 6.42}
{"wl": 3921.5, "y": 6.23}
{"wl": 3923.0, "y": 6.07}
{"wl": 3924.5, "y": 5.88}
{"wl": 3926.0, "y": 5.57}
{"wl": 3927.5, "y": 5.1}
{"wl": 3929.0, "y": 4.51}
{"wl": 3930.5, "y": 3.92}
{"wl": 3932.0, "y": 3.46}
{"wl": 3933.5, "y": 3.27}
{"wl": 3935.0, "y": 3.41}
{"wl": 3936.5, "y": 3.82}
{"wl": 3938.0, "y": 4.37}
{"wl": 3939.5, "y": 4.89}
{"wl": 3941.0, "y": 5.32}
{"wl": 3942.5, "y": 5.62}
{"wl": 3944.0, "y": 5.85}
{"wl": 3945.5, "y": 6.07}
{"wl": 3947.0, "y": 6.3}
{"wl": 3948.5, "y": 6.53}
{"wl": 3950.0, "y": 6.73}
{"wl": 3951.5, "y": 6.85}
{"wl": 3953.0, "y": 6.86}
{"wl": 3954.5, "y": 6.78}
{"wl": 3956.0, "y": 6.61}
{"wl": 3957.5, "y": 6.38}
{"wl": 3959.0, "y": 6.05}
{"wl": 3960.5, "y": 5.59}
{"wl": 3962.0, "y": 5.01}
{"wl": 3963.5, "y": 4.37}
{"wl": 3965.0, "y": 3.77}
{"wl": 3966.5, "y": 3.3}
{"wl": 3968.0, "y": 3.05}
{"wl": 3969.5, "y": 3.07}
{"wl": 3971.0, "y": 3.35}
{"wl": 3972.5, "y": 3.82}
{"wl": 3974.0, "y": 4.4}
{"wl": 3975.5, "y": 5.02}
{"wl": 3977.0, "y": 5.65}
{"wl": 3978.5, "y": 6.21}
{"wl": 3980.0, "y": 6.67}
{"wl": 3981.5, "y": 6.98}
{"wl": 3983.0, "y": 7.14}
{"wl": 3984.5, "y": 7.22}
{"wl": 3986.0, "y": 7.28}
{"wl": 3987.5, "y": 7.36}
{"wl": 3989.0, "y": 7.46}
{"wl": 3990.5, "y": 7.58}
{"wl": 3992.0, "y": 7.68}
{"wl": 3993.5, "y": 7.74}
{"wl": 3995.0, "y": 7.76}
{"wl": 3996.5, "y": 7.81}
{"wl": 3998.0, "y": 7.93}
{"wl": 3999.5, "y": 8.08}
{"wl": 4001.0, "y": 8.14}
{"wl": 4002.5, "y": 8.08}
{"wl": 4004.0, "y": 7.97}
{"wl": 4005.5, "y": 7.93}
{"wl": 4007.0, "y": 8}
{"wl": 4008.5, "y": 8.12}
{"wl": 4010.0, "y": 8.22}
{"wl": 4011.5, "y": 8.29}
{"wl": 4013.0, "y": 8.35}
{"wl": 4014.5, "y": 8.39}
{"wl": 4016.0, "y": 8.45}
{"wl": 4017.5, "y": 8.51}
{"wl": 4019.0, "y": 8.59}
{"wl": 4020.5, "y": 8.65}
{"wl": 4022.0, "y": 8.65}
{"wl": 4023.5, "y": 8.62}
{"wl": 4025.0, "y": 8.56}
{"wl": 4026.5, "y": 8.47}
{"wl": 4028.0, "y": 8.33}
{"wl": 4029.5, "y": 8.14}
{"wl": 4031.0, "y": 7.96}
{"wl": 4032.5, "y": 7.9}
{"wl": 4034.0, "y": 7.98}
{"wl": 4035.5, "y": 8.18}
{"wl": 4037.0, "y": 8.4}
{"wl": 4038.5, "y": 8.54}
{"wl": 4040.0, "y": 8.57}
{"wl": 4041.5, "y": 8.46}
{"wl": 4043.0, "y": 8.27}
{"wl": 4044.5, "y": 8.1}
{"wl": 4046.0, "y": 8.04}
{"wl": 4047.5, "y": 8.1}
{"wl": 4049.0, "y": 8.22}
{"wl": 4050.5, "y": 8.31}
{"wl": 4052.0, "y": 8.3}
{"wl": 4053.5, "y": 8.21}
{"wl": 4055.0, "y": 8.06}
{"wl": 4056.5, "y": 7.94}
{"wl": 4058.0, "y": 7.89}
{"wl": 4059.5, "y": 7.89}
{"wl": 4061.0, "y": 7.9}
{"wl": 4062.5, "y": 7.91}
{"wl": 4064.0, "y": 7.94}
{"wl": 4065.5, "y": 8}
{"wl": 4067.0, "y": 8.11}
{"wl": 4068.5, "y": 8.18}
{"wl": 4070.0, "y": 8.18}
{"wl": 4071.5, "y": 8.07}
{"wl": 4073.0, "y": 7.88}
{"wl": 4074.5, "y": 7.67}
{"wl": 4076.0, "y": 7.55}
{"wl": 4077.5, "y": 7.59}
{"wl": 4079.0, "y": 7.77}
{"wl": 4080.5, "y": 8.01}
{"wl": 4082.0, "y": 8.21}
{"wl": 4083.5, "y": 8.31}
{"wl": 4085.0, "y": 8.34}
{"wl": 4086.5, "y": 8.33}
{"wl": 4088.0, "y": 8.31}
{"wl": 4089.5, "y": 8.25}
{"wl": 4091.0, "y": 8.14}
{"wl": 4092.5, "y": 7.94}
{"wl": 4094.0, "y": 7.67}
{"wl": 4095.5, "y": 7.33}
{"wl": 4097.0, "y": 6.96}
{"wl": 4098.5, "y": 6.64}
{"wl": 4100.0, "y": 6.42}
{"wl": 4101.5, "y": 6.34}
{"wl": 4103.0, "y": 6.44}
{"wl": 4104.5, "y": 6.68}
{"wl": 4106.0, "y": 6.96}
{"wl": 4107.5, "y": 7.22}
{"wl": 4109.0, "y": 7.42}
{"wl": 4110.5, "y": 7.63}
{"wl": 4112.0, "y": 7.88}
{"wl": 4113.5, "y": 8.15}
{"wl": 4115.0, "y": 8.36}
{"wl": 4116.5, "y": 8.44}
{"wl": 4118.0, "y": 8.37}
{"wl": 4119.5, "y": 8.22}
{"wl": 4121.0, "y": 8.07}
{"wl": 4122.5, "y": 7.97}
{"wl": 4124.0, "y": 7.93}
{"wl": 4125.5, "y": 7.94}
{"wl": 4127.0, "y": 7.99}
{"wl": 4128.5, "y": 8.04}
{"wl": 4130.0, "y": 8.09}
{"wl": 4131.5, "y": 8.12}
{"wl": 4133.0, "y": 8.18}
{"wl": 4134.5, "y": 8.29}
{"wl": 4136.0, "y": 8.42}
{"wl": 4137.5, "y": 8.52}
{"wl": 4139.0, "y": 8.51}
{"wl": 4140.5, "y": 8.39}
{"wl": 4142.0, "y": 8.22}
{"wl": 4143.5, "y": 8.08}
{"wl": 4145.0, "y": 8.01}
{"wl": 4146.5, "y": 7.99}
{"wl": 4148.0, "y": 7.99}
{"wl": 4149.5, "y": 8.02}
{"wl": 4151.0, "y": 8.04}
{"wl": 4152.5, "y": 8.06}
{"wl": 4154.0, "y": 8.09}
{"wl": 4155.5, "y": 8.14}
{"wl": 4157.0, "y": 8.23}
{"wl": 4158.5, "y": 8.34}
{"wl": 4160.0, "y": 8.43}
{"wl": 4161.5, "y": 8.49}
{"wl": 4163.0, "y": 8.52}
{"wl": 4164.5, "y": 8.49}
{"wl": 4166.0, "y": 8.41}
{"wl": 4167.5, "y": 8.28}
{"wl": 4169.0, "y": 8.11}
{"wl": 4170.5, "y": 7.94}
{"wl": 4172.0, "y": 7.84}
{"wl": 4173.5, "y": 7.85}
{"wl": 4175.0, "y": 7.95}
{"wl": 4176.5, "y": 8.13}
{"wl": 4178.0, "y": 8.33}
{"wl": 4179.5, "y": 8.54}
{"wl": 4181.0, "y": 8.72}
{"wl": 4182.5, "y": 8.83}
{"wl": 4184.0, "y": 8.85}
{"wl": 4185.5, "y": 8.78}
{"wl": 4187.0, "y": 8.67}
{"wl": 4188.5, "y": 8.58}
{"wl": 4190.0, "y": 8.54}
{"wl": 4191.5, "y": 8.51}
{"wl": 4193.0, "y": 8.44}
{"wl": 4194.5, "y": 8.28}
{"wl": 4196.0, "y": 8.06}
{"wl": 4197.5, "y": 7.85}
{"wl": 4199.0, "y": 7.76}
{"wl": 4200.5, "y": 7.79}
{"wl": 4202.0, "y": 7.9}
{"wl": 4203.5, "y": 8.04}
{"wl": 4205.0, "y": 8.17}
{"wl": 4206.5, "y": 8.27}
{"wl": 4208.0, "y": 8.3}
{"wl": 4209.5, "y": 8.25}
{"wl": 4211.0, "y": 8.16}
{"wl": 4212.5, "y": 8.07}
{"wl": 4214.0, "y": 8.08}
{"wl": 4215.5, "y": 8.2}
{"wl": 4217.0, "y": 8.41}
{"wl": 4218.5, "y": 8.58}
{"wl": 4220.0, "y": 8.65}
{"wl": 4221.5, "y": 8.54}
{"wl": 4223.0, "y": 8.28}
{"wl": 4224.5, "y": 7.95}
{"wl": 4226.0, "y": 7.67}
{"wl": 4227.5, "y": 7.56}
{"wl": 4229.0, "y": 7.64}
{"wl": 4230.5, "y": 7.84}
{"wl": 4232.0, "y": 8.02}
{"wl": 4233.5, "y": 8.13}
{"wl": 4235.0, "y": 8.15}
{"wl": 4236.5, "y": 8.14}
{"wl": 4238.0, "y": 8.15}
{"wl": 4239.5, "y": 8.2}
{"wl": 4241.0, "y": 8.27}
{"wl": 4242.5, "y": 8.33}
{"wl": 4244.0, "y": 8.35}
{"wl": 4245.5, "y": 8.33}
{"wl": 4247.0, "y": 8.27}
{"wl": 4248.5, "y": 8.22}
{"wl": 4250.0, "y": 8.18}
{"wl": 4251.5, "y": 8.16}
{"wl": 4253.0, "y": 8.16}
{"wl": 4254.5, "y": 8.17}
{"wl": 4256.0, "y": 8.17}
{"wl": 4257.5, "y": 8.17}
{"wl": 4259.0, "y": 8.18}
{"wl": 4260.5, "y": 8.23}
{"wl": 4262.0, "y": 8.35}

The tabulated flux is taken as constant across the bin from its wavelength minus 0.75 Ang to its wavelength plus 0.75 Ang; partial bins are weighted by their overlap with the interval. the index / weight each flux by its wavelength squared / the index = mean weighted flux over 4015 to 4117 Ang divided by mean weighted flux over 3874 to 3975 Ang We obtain 1.58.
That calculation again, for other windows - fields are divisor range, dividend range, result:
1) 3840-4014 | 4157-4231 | 1.58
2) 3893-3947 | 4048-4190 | 1.56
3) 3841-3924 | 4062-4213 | 1.58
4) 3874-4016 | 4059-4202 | 1.46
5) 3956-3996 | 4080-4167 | 1.47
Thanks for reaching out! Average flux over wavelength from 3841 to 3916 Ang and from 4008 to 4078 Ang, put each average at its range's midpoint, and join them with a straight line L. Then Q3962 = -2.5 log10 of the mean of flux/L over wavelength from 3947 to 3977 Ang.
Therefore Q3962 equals 0.32 mag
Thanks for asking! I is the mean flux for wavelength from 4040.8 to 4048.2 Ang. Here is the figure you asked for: 8.19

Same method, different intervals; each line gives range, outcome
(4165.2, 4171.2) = 8.19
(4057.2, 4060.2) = 7.89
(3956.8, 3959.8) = 6.2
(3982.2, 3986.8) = 7.21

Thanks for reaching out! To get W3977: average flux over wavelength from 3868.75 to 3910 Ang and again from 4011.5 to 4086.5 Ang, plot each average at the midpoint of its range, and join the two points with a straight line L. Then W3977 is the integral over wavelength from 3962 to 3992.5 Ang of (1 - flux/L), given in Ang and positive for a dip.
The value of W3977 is 6.5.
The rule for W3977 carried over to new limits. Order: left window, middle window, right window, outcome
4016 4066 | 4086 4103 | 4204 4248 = 1.63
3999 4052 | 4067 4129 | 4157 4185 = 4.12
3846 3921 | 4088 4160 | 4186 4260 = -3.57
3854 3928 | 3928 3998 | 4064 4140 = 9.45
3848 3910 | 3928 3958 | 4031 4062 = 5.70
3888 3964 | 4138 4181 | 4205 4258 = -3.44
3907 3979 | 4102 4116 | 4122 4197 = 0.35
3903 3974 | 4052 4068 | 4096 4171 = -2.30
